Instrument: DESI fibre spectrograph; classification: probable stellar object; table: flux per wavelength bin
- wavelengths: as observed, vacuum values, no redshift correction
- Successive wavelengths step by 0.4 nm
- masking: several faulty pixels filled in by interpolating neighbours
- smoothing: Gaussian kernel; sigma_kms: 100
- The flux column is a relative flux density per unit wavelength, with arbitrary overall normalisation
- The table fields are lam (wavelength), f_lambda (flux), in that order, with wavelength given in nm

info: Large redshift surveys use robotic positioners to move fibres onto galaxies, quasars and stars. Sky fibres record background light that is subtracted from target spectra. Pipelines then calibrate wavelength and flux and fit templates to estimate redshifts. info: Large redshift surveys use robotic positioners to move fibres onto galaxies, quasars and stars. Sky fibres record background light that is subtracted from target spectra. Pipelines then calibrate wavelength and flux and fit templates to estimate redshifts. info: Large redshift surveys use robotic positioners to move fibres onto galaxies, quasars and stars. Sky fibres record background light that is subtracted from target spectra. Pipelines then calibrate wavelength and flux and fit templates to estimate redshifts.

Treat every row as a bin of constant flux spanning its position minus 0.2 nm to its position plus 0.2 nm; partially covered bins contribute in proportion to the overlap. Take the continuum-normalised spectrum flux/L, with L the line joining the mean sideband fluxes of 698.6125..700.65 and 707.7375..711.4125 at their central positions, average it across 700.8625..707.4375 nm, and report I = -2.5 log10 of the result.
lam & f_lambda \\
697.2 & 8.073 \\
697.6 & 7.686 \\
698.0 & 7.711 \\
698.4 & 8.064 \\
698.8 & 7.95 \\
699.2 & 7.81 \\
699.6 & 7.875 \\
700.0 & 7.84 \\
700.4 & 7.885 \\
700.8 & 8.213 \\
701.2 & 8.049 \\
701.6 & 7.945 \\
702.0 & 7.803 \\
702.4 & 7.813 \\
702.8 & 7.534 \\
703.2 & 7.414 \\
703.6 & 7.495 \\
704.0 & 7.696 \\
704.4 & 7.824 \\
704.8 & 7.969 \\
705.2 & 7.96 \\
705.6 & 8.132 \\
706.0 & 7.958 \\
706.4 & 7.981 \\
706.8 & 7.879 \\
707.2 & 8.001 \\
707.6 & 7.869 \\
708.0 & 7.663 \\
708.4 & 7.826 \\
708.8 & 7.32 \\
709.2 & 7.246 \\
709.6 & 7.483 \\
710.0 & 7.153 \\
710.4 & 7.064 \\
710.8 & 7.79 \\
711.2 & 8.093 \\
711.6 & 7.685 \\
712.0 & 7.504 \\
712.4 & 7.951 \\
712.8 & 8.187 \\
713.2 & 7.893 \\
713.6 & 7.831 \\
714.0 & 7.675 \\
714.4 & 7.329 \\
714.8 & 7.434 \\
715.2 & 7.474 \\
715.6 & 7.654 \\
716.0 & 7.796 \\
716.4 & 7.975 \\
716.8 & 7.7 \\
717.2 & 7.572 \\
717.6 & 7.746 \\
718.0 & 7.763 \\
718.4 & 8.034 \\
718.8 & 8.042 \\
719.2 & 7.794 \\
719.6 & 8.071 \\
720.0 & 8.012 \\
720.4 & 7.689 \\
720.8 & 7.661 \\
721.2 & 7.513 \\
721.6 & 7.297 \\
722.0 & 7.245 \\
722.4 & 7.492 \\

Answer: -0.018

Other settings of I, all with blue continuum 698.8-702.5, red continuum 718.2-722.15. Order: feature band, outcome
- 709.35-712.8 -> 0.03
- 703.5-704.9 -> 0.02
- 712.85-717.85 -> 0.01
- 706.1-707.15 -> -0.01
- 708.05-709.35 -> 0.05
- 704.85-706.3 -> -0.02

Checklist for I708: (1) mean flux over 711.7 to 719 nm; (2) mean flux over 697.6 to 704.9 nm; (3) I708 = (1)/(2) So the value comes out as 1.0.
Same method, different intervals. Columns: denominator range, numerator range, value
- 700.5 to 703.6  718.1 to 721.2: 1.01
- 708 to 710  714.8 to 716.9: 1.03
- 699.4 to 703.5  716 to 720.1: 1.00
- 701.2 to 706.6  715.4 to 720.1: 1.00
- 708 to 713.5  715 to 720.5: 1.02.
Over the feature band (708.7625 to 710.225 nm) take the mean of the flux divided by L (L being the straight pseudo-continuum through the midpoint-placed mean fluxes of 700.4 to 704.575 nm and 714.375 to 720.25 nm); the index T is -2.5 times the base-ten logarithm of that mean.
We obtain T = 0.07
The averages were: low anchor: 7.78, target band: 7.29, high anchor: 7.77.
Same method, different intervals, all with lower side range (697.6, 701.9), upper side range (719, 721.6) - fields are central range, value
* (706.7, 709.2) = 0.02 mag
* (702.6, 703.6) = 0.06 mag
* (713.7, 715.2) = 0.04 mag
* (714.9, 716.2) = 0.02 mag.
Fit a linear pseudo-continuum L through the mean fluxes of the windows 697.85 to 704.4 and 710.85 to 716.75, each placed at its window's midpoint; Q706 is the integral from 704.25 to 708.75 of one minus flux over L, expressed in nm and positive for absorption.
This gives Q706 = -0.06 nm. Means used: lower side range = 7.82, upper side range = 7.75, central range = 7.9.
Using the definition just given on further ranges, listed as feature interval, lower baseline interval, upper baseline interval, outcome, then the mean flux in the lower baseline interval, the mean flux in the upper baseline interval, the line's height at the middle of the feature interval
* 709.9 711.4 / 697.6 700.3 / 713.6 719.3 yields 0.04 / 7.86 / 7.72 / 7.76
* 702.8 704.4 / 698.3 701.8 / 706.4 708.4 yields 0.07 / 7.96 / 7.86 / 7.91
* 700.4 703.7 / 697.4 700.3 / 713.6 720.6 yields 0.01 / 7.85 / 7.75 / 7.83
